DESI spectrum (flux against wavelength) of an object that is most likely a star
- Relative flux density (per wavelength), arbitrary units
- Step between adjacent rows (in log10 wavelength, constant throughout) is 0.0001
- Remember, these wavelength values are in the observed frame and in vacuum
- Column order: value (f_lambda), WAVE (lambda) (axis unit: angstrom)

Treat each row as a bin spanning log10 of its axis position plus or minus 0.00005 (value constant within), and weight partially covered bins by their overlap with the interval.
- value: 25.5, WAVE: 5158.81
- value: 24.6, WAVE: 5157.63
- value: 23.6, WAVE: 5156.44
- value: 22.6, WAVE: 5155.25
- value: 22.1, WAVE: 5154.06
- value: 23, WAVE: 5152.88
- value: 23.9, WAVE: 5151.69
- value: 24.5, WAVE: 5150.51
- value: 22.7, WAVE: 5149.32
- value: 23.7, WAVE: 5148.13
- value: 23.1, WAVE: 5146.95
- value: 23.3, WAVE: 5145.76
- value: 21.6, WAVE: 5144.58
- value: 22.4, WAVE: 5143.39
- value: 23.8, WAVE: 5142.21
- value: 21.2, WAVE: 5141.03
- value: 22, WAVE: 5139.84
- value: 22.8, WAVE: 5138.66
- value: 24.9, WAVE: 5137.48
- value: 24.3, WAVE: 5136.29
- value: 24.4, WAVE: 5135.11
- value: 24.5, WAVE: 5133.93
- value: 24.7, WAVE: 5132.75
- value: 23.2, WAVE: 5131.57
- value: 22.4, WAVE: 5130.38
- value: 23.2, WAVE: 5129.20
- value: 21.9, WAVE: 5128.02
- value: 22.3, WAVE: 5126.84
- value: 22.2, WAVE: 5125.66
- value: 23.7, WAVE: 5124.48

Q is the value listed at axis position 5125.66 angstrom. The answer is 22.2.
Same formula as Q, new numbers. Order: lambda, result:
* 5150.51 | 24.5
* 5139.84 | 22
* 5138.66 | 22.8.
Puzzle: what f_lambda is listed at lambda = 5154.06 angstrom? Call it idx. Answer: 22.1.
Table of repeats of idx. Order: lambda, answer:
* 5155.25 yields 22.6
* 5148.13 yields 23.7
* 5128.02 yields 21.9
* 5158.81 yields 25.5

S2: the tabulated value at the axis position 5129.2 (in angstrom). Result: 23.2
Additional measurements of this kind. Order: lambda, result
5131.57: 23.2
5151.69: 23.9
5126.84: 22.3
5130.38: 22.4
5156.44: 23.6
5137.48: 24.9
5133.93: 24.5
